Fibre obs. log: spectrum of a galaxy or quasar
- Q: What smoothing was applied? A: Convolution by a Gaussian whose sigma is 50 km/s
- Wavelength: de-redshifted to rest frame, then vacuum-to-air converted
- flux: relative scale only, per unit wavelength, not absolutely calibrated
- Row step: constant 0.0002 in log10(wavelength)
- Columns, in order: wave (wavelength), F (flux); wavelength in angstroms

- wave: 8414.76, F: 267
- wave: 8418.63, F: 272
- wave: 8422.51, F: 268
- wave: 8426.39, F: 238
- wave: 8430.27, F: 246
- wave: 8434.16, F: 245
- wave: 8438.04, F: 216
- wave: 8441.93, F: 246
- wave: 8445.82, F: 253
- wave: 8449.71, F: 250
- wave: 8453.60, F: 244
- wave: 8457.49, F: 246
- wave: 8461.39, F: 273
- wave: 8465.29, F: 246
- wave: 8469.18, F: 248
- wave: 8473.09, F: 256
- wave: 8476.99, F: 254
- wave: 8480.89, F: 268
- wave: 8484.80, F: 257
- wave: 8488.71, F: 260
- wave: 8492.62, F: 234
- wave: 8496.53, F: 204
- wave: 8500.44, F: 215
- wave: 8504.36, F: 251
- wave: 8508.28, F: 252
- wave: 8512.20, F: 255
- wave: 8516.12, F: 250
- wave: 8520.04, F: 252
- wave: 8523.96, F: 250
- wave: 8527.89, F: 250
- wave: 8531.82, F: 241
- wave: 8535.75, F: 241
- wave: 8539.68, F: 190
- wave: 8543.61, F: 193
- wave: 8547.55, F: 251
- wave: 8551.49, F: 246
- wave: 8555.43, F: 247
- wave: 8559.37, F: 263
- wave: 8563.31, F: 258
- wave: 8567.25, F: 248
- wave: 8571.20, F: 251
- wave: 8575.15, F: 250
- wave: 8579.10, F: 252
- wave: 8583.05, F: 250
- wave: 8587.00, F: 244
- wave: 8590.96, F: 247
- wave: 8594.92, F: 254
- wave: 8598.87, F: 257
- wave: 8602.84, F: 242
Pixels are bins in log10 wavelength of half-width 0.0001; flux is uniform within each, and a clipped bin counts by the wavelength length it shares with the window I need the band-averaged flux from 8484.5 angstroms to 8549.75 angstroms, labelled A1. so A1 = 238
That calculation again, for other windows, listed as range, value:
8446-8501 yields 248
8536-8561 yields 232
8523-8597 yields 243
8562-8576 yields 252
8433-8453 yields 242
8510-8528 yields 252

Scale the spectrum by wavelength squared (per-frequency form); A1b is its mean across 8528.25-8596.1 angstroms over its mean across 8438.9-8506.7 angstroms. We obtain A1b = 1.0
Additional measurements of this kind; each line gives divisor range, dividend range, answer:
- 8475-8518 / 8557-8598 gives 1.05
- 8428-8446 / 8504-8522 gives 1.07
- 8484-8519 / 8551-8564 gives 1.06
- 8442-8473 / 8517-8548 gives 0.94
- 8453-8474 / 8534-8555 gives 0.91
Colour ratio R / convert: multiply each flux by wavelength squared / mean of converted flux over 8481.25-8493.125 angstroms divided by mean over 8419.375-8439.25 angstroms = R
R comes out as 1.05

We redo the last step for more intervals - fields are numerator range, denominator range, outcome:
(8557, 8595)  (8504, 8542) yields 1.05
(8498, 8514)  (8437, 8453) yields 1.01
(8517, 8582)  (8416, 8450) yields 1.00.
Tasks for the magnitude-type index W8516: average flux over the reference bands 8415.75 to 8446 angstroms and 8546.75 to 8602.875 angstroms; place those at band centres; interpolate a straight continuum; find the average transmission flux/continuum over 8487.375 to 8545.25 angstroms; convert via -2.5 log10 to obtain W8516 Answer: 0.06 mag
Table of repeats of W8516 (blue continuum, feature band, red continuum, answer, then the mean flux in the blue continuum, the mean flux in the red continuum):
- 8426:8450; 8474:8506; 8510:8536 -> 0.013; 242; 249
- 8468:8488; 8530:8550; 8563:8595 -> 0.133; 257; 250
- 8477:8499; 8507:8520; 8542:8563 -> -0.038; 245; 242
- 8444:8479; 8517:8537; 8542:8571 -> 0.000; 252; 245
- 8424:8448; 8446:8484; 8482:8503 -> -0.069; 241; 236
